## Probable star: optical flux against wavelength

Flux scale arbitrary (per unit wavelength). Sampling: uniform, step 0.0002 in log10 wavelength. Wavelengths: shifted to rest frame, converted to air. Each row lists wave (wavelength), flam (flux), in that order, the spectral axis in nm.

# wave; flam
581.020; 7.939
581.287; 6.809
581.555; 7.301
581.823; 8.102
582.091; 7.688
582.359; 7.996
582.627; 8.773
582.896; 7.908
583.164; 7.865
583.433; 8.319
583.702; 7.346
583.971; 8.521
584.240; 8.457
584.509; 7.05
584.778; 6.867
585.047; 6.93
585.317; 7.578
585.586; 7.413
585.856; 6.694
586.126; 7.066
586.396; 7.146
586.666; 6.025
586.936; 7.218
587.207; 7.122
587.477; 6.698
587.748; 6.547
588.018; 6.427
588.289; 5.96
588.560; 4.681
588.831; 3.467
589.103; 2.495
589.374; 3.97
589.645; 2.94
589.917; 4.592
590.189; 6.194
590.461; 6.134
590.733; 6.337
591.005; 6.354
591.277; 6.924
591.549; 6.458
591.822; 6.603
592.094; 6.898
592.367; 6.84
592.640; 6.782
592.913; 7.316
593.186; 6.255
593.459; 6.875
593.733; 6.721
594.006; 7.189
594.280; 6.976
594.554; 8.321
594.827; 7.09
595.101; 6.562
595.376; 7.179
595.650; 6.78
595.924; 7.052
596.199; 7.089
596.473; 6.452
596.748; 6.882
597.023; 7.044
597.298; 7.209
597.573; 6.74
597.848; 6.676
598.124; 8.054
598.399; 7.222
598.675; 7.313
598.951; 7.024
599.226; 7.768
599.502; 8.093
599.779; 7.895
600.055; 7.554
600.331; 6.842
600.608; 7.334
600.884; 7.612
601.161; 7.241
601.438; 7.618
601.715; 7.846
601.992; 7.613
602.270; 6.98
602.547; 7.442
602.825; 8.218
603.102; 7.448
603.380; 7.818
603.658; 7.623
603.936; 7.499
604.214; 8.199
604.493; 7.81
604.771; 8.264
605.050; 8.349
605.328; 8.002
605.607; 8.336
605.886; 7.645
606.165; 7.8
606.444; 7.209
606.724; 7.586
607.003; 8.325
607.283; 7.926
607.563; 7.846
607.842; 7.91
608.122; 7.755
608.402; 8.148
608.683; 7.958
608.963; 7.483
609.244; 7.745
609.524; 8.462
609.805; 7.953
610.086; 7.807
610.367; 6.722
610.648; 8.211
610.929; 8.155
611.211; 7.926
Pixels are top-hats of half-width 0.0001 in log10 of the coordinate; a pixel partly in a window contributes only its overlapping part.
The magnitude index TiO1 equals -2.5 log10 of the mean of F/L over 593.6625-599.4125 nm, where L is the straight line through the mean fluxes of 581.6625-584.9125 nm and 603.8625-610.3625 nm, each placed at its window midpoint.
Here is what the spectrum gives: 0.11 mag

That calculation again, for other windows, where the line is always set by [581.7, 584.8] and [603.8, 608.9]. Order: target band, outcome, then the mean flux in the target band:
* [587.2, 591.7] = 0.409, 5.45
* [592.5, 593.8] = 0.168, 6.79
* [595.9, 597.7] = 0.148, 6.92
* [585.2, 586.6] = 0.119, 7.12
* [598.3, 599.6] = 0.063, 7.48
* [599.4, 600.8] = 0.055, 7.53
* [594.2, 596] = 0.113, 7.15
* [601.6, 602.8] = 0.055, 7.53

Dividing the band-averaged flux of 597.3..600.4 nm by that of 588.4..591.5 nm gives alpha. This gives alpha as 1.5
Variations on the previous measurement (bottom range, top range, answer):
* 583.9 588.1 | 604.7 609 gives 1.11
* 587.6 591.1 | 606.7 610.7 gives 1.55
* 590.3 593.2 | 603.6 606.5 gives 1.19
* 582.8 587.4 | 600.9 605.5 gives 1.05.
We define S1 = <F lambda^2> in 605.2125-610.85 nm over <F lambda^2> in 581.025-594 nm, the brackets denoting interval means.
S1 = 1.26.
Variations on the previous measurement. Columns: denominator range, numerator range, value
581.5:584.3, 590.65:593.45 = 0.86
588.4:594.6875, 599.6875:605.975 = 1.34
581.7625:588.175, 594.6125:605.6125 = 1.06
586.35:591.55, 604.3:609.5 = 1.49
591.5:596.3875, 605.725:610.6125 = 1.18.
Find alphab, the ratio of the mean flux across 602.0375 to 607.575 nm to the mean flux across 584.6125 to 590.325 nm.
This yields 1.32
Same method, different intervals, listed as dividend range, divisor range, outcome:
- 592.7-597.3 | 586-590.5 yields 1.26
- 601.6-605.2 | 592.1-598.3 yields 1.11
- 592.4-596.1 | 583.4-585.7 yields 0.92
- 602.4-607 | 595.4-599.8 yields 1.09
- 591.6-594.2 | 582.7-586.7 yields 0.91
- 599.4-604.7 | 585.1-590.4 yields 1.31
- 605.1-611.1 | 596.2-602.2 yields 1.07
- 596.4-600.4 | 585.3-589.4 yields 1.20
